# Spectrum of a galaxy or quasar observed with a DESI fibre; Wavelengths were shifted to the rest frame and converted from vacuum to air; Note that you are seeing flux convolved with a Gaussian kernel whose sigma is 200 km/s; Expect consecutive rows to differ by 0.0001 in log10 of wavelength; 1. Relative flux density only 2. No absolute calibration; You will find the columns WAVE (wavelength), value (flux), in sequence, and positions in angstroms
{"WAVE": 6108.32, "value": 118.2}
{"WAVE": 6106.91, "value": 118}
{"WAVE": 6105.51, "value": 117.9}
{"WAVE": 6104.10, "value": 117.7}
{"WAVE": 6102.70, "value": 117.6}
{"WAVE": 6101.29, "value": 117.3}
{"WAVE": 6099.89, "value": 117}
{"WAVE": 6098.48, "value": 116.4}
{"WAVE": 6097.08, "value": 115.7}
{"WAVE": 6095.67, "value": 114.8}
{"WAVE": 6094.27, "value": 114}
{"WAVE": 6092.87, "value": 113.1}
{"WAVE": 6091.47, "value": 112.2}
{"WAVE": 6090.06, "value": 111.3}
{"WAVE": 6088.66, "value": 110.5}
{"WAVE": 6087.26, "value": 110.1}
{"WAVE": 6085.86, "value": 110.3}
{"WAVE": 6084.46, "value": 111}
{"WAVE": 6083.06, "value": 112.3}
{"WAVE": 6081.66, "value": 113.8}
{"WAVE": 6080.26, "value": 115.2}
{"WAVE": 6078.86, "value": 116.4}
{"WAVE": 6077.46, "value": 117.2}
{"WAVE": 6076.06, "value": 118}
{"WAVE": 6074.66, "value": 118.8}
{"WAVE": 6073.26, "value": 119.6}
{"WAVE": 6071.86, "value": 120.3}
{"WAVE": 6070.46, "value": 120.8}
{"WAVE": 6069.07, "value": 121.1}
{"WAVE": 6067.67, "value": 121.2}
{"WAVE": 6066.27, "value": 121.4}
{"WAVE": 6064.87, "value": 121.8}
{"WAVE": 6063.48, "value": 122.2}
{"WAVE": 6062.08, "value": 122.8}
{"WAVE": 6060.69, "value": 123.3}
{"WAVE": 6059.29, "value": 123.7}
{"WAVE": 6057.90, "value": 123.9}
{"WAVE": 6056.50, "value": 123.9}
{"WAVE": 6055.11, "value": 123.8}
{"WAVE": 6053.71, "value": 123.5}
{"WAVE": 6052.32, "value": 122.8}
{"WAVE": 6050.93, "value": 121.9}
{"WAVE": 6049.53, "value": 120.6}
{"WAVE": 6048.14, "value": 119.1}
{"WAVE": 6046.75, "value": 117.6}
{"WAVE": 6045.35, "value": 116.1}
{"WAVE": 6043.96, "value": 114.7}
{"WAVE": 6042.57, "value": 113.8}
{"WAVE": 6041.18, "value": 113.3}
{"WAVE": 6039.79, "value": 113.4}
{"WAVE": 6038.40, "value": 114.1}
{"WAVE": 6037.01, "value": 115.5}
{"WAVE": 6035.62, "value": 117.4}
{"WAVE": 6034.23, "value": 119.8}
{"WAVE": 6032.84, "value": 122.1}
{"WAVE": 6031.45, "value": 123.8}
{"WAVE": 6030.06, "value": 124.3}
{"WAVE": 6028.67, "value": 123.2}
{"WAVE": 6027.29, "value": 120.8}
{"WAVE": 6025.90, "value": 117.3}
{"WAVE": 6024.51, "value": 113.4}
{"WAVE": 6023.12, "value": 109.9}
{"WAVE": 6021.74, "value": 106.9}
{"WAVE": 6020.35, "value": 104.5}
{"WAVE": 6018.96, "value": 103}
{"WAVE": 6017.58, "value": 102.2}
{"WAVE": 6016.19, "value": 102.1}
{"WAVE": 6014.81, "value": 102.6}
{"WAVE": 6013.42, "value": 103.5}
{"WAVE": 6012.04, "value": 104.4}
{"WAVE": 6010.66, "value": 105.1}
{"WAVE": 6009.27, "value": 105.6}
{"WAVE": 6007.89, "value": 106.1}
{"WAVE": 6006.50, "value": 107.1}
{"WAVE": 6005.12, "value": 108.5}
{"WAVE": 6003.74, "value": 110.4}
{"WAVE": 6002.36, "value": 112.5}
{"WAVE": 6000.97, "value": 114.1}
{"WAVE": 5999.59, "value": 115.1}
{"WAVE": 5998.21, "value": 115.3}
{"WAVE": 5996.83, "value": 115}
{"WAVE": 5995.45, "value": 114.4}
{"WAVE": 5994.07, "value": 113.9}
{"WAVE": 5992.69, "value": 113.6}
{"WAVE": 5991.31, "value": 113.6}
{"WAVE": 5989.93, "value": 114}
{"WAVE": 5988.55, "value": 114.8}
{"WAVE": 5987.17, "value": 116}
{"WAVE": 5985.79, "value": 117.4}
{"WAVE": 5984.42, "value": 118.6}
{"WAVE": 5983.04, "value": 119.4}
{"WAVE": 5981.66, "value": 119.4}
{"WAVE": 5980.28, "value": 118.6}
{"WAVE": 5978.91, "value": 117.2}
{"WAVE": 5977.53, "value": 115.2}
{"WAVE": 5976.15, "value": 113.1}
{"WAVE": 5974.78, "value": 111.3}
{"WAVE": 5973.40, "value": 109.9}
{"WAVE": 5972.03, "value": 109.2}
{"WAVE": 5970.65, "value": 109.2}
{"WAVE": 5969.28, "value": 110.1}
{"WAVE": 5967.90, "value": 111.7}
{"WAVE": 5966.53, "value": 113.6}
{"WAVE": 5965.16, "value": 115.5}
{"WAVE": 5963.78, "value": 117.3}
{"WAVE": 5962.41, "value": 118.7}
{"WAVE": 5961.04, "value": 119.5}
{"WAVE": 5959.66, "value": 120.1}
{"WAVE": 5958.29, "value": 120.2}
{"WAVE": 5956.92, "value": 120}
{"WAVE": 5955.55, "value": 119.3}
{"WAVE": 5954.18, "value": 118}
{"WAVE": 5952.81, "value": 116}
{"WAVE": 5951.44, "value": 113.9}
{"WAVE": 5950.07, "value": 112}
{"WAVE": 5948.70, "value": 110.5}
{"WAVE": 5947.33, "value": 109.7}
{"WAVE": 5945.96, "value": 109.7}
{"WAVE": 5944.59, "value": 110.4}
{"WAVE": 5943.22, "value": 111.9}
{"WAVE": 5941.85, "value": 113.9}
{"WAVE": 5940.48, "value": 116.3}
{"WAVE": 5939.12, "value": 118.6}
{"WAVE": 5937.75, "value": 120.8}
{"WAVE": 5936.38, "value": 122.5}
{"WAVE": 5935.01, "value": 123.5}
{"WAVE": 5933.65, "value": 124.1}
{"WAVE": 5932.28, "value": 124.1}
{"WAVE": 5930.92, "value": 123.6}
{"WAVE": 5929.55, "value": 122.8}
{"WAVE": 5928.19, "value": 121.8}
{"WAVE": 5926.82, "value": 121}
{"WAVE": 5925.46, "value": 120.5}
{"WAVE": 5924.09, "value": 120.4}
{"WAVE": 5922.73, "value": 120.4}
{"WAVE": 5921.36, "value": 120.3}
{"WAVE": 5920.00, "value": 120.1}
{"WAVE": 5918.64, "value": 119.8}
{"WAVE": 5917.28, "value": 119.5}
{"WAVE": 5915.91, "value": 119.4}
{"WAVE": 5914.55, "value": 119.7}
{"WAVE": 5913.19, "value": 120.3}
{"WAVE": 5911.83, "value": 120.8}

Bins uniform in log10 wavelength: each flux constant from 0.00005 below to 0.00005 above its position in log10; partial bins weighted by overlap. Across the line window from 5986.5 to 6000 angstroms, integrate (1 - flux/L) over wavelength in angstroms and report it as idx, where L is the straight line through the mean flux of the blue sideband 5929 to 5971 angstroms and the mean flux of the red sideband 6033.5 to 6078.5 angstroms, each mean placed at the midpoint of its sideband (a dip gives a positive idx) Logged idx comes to 0.4 angstroms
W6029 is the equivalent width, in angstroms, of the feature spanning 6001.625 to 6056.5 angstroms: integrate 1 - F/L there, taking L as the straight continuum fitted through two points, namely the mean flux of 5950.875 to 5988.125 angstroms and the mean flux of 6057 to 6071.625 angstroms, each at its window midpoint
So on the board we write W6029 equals 2.85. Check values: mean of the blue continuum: 116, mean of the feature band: 114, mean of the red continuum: 122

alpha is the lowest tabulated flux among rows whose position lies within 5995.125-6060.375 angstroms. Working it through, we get 102.1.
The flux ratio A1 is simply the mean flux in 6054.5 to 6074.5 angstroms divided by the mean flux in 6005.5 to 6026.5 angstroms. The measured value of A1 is 1.15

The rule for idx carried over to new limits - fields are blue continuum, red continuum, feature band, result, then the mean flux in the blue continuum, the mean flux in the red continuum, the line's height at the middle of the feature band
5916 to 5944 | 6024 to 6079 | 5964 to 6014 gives 3.1 angstroms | 120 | 120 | 120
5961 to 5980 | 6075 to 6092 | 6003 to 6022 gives 1.4 angstroms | 114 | 113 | 114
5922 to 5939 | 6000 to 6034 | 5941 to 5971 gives 1.0 angstroms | 122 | 111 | 119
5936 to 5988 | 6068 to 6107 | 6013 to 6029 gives 0.9 angstroms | 115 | 116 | 116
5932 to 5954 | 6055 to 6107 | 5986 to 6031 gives 2.1 angstroms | 116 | 117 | 117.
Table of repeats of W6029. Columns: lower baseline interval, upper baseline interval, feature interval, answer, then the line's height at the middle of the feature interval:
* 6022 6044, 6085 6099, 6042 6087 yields -1.65 angstroms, 115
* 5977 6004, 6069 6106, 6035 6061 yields -0.80 angstroms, 115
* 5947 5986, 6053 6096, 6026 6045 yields -0.19 angstroms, 117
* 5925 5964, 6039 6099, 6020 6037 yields 0.08 angstroms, 118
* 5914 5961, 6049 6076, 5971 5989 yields 0.64 angstroms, 120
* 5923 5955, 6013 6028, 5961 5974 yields 0.13 angstroms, 114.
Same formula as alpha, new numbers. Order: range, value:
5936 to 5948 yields 109.7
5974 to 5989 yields 111.3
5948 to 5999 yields 109.2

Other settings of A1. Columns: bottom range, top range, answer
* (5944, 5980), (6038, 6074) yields 1.05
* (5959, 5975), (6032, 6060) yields 1.05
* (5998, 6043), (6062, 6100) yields 1.04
